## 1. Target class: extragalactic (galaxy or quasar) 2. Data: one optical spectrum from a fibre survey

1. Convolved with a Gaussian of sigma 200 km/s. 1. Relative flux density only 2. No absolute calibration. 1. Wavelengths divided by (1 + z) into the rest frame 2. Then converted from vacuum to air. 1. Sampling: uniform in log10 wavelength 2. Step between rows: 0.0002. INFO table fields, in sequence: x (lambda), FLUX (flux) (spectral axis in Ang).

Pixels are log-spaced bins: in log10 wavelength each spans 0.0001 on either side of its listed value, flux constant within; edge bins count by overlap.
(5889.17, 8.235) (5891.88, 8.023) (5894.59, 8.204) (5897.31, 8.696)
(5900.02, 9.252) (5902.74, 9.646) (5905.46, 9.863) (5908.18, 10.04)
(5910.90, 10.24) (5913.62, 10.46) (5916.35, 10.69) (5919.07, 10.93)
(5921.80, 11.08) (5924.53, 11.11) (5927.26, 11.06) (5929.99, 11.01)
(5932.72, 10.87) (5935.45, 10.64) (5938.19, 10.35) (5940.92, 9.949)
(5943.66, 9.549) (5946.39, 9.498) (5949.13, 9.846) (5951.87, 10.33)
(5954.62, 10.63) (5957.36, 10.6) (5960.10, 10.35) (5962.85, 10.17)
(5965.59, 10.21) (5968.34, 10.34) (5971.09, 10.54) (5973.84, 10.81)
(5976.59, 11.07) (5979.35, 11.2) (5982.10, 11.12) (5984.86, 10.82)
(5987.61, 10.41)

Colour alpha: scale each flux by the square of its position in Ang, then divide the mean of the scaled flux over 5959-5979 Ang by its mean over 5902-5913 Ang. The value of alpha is 1.08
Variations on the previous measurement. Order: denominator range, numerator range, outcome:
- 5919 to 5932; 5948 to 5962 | 0.95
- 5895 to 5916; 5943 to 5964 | 1.06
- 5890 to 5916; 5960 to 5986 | 1.16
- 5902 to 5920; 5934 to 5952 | 0.98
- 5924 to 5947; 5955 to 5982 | 1.03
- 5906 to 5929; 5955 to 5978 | 1.00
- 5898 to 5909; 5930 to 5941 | 1.11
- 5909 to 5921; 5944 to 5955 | 0.95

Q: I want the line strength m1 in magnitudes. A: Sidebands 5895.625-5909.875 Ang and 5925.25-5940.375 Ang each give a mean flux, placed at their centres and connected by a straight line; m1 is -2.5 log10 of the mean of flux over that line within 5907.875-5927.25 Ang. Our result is -0.06 mag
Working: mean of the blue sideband 9.49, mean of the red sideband 10.8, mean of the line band 10.7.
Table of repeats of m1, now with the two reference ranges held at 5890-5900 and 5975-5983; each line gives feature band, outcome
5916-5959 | -0.08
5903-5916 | -0.14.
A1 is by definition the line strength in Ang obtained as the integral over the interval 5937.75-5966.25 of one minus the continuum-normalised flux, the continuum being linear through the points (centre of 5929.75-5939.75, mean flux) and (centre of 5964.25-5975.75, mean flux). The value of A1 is 1.2 Ang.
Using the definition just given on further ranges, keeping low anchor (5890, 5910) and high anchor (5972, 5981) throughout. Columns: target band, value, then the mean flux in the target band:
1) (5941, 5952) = 0.53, 9.77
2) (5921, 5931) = -1.35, 11.1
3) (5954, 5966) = 0.23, 10.4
